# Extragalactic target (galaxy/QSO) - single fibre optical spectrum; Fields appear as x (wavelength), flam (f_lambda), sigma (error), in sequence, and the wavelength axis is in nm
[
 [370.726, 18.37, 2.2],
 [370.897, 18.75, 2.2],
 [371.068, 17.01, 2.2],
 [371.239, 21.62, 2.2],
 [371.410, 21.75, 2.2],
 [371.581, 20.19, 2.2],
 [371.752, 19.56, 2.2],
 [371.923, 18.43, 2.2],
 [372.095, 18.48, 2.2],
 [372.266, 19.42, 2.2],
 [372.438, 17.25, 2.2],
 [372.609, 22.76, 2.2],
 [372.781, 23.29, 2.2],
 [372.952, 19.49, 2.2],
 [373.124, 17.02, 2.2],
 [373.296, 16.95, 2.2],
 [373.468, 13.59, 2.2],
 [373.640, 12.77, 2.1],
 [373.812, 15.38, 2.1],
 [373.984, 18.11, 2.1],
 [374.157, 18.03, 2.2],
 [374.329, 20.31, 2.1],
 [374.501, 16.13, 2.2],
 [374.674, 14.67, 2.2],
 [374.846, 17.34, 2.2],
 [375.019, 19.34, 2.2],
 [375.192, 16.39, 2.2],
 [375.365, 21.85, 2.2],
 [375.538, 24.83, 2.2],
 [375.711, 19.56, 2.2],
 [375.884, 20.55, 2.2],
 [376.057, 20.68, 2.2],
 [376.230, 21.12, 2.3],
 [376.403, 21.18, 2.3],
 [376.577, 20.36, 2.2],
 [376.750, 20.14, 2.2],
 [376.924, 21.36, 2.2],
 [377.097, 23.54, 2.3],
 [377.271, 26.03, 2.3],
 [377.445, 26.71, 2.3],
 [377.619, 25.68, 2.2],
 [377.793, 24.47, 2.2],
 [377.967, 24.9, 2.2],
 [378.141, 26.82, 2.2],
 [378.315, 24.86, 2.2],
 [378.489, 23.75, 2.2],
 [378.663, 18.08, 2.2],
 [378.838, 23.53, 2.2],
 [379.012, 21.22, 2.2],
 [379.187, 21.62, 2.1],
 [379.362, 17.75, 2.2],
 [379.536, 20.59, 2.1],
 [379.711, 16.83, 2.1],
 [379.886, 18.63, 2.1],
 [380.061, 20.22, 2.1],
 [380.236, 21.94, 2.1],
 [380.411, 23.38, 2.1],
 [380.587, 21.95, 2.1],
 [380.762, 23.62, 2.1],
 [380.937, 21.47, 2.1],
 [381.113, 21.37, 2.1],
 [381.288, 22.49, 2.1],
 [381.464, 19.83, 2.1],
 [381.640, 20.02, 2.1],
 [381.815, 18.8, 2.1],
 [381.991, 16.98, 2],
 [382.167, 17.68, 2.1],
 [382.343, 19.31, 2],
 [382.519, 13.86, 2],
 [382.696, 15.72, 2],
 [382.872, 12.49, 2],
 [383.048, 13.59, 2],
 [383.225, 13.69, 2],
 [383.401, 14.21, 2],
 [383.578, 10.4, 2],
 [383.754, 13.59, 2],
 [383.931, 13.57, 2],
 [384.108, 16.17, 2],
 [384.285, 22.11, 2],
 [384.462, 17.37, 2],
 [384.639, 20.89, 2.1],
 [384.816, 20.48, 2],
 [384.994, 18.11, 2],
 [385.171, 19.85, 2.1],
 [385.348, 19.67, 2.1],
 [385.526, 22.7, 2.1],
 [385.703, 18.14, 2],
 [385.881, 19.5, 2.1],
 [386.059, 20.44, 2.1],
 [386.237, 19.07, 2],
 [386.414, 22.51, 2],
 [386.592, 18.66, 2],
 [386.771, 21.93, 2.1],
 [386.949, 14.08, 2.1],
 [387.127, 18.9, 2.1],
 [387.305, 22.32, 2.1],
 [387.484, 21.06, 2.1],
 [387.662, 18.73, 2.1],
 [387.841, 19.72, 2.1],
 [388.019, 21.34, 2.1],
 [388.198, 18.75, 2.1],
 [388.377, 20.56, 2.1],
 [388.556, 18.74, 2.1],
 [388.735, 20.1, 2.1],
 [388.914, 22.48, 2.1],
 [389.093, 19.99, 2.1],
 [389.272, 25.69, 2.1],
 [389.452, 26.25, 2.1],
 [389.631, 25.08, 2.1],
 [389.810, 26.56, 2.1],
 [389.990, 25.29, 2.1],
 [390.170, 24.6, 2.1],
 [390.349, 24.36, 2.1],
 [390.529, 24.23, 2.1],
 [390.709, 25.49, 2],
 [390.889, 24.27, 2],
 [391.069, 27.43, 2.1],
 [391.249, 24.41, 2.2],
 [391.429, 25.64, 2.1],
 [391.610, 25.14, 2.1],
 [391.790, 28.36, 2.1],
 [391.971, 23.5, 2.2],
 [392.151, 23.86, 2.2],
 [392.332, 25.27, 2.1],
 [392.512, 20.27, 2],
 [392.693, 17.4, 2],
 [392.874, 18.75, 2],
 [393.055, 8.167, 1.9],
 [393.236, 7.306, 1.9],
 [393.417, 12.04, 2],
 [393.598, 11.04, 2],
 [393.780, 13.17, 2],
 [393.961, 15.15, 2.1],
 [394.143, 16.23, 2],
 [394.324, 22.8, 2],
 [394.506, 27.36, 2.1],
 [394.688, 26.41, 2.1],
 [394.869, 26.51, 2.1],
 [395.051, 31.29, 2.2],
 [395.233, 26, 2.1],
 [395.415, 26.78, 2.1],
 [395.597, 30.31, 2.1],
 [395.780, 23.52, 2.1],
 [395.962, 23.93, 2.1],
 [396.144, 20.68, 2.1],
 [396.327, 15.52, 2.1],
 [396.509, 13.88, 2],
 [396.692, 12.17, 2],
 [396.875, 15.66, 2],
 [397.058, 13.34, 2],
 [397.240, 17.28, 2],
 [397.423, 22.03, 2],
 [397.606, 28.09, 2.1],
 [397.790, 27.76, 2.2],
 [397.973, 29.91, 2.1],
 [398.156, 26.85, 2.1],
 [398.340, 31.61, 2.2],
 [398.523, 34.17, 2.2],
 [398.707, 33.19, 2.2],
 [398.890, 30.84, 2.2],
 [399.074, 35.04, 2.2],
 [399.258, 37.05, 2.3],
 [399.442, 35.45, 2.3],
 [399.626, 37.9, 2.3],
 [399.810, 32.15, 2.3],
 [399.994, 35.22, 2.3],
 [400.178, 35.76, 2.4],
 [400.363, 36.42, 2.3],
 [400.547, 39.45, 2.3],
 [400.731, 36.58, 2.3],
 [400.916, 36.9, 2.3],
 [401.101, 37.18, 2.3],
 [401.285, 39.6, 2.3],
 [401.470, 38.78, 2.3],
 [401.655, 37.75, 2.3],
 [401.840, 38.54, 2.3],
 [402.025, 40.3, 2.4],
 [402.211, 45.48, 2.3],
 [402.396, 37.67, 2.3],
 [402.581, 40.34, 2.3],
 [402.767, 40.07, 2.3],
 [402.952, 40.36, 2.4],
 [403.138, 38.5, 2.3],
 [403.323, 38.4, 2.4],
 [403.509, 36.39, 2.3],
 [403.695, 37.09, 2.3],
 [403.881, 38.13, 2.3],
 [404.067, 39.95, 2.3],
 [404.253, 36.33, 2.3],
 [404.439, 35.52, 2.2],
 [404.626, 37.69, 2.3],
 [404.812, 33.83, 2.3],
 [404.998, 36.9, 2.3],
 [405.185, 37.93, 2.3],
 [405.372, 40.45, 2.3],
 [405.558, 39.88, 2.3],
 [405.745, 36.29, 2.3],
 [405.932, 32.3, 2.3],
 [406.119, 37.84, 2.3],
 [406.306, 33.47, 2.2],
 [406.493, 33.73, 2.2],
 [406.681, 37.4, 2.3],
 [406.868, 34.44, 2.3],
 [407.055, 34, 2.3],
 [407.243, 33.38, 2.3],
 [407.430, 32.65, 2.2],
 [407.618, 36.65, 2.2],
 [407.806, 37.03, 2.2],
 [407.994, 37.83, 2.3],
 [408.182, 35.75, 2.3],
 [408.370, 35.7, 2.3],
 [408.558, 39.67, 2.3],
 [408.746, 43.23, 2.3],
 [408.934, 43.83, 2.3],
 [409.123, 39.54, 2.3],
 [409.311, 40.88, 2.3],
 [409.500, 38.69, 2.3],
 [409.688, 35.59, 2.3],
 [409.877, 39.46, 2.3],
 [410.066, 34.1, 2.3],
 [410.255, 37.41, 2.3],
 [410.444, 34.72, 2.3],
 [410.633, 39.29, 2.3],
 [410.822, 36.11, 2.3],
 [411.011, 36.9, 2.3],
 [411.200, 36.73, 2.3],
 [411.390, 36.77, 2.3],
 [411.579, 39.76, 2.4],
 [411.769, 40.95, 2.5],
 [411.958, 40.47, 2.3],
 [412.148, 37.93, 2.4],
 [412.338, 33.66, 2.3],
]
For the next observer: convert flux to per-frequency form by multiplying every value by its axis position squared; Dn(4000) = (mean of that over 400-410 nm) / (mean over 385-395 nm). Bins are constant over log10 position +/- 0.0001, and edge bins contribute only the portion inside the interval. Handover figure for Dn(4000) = 1.93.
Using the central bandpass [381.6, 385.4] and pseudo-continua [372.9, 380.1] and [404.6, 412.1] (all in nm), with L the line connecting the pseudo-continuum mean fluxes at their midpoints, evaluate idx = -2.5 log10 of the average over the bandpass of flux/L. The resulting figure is 0.40 mag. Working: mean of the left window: 20.3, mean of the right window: 37.2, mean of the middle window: 16.7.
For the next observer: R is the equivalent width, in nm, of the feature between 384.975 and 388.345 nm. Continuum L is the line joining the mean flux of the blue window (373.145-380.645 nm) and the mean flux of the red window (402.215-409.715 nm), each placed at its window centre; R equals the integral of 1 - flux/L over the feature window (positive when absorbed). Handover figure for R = 0.82 nm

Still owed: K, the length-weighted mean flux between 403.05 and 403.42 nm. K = 38.5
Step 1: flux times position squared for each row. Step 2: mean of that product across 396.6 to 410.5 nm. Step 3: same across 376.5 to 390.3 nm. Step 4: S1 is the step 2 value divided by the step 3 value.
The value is 1.9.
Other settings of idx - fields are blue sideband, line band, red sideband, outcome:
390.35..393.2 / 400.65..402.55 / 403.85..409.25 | -0.21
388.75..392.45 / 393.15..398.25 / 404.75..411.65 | 0.34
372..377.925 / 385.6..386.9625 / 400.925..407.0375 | 0.34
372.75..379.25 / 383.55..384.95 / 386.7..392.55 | 0.27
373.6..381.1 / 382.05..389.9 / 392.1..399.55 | 0.15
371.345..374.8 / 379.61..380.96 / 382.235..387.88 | -0.17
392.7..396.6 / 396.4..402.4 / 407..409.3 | -0.20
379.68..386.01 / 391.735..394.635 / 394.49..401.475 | 0.37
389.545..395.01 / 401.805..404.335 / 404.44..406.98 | -0.17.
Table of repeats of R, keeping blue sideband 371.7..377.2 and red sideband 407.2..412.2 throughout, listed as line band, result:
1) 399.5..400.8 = -0.135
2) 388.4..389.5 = 0.199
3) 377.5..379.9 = -0.104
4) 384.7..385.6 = 0.169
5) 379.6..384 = 0.965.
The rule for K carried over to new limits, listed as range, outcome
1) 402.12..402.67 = 41.2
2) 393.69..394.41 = 16.8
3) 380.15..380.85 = 22.7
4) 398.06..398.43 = 29.2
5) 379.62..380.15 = 18.6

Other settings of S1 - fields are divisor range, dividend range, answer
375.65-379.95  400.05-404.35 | 1.98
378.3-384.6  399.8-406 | 2.27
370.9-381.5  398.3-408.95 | 2.08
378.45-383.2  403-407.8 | 2.13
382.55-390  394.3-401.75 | 1.61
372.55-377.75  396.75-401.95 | 1.83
